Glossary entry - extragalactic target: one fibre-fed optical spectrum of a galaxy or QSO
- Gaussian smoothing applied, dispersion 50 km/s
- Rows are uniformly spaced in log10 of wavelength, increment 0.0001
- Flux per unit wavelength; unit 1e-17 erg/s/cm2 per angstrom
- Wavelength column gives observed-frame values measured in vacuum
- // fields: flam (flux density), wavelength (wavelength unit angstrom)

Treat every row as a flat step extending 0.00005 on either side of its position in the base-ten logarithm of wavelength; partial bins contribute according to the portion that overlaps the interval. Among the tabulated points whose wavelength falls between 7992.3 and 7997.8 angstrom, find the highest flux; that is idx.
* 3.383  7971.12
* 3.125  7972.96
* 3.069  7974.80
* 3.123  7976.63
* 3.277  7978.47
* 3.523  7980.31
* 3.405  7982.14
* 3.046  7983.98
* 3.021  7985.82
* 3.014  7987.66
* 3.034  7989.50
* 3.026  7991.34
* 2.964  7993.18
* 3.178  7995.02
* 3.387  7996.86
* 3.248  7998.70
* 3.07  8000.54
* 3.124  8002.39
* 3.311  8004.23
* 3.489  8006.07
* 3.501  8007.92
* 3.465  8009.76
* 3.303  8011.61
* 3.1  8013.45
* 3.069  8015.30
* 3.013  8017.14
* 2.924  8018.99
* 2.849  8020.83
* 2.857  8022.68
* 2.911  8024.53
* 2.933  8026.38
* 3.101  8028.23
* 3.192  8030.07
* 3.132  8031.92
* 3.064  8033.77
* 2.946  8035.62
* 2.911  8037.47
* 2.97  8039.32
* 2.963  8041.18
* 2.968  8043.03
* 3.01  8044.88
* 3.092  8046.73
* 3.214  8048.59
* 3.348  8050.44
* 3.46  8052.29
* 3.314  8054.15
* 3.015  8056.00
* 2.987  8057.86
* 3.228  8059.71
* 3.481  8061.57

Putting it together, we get 3.387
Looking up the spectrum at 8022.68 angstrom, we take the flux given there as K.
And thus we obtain 2.857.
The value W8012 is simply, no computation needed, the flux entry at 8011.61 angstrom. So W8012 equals 3.303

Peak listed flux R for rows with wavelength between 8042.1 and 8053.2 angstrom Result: 3.46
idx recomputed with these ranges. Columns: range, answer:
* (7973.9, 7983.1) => 3.523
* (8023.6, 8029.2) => 3.101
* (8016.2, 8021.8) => 3.013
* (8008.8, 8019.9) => 3.465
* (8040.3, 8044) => 2.968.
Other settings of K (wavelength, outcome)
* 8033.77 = 3.064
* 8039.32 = 2.97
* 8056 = 3.015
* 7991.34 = 3.026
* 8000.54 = 3.07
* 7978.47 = 3.277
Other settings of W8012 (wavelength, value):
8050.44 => 3.348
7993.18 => 2.964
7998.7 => 3.248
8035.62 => 2.946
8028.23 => 3.101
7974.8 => 3.069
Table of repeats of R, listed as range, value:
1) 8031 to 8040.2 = 3.132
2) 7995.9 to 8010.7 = 3.501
